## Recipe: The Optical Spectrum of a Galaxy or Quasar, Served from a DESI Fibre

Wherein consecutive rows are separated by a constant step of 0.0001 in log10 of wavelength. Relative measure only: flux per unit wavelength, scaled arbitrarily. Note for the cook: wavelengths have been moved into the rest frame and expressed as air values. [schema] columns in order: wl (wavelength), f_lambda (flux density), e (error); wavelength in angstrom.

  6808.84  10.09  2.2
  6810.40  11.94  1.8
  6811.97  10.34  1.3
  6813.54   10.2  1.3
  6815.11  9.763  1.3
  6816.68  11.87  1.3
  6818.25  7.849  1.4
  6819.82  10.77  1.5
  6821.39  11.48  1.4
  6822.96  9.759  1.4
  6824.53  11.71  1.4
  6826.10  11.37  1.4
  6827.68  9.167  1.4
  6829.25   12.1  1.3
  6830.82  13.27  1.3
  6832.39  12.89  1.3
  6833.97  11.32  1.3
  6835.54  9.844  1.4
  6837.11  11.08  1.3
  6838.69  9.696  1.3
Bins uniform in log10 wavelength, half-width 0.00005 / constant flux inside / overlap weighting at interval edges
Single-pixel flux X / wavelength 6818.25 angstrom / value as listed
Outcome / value 7.849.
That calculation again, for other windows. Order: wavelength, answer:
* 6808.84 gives 10.09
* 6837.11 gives 11.08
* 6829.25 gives 12.1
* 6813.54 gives 10.2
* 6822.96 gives 9.759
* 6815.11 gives 9.763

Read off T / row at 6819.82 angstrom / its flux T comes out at 10.77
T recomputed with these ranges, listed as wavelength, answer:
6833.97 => 11.32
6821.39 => 11.48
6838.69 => 9.696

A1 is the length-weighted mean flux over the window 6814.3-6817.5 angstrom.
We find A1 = 10.8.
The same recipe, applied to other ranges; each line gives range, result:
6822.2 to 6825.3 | 10.7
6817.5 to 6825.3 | 10.3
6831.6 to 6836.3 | 11.4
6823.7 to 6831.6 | 11.5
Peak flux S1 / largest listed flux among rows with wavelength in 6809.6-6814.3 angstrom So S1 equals 11.94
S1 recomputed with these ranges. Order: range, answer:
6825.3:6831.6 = 13.27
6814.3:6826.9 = 11.87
